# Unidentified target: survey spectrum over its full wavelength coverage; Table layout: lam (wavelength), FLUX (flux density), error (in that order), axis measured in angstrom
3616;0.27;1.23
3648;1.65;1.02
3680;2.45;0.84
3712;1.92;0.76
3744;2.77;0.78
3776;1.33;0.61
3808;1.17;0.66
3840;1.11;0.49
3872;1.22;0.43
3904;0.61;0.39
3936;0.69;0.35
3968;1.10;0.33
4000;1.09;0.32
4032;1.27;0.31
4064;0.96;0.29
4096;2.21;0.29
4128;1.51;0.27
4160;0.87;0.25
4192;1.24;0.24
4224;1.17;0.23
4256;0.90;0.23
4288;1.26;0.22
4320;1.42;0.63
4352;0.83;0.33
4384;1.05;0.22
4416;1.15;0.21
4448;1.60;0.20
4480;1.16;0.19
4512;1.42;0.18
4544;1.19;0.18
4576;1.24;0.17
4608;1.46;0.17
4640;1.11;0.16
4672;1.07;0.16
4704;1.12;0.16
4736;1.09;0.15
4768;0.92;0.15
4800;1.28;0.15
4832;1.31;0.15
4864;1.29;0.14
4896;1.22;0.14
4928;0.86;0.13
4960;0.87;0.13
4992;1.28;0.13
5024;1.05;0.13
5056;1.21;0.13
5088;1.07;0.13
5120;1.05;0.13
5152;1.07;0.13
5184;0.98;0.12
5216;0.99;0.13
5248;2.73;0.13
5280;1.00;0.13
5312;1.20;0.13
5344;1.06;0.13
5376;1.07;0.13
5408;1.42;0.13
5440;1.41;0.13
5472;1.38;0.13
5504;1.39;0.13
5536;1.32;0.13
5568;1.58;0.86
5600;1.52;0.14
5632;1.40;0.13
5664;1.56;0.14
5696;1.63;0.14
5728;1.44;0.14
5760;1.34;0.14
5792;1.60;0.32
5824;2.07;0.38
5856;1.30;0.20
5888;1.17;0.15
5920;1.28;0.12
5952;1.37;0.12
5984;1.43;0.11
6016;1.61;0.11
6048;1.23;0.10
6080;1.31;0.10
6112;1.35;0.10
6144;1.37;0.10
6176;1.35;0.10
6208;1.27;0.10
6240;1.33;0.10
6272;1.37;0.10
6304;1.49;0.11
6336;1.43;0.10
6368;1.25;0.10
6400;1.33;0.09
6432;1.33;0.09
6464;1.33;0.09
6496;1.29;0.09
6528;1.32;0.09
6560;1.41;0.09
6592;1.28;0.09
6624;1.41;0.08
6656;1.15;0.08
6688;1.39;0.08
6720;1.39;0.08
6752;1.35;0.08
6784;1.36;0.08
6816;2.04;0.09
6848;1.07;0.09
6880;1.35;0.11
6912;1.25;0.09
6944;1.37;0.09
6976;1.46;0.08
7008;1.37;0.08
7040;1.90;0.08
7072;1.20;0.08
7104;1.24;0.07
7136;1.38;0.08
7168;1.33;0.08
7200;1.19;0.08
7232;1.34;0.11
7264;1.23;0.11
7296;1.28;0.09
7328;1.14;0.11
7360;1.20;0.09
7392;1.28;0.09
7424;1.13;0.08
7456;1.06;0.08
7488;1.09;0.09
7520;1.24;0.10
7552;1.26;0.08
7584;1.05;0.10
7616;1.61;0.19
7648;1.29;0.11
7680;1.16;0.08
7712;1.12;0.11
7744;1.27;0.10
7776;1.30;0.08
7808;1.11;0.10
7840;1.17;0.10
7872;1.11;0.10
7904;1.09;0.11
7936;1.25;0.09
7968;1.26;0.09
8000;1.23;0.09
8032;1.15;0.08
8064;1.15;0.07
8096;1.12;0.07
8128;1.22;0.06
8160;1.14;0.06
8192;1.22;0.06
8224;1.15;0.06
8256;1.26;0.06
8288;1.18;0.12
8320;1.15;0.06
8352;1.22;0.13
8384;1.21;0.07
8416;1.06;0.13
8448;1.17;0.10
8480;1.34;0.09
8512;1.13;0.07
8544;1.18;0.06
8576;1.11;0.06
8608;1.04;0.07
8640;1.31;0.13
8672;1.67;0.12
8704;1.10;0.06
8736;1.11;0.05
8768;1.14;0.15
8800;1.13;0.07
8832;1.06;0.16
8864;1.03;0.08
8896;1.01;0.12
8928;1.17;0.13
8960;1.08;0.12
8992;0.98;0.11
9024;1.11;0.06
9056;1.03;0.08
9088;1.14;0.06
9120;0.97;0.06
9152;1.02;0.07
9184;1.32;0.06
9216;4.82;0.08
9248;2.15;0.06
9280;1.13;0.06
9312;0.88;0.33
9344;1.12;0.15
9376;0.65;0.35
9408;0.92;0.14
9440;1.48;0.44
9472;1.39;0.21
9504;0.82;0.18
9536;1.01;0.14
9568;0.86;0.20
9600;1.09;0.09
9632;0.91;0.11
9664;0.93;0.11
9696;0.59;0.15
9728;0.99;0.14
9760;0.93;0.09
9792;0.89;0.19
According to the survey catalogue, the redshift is 0.404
